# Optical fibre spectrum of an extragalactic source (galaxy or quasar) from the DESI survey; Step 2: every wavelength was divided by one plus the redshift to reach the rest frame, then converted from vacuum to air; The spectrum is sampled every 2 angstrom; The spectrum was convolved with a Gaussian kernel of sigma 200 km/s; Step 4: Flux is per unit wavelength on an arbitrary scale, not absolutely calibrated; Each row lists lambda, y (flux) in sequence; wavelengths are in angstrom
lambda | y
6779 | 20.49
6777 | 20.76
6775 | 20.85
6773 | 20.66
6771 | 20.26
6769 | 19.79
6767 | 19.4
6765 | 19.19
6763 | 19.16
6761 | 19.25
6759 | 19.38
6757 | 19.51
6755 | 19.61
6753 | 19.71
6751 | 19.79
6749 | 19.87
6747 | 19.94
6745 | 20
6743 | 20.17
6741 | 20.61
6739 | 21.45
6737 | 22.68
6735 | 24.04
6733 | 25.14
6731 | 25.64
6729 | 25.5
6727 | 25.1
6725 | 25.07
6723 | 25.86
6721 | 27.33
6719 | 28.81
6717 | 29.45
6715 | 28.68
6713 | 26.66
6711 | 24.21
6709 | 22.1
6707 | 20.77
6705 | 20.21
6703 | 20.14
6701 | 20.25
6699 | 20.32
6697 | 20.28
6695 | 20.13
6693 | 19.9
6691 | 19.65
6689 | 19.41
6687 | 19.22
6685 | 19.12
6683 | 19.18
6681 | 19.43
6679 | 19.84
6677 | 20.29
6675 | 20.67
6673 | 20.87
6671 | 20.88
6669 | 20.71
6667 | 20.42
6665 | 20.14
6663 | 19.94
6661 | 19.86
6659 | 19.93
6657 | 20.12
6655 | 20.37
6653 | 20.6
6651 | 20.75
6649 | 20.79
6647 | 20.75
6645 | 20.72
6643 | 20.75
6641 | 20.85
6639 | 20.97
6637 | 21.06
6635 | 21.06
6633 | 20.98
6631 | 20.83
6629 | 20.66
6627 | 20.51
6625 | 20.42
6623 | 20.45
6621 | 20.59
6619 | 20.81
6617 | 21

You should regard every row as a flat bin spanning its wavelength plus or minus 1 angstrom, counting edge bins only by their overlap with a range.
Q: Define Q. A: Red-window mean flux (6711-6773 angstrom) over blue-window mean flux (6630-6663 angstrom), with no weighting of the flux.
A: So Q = 1.1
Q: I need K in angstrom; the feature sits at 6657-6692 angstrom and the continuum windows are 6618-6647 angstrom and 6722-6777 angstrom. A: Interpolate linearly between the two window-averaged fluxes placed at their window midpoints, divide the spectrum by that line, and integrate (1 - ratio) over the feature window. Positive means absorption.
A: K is 1.7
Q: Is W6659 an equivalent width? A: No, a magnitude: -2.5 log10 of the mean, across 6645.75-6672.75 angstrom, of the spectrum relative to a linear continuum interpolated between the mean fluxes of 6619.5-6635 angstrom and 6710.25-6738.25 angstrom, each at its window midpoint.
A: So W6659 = 0.101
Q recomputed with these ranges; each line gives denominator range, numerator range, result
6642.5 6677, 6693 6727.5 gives 1.16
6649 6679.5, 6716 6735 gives 1.29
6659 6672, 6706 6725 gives 1.28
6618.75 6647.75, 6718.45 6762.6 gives 1.08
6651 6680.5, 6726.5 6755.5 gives 1.08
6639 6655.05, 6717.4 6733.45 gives 1.26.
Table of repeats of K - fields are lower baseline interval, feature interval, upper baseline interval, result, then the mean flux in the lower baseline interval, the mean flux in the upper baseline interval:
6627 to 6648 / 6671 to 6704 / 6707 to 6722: 6.0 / 20.8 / 26.4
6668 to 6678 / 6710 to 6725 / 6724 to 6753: -3.6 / 20.7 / 22.4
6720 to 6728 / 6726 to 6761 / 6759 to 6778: 2.6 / 25.8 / 19.9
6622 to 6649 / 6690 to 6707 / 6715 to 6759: 1.6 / 20.8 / 23.2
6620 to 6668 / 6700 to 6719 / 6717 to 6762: -1.6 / 20.6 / 22.6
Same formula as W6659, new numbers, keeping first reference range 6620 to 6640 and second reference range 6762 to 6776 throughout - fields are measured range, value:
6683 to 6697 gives 0.04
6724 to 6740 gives -0.21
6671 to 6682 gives 0.01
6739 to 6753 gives -0.01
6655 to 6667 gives 0.03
